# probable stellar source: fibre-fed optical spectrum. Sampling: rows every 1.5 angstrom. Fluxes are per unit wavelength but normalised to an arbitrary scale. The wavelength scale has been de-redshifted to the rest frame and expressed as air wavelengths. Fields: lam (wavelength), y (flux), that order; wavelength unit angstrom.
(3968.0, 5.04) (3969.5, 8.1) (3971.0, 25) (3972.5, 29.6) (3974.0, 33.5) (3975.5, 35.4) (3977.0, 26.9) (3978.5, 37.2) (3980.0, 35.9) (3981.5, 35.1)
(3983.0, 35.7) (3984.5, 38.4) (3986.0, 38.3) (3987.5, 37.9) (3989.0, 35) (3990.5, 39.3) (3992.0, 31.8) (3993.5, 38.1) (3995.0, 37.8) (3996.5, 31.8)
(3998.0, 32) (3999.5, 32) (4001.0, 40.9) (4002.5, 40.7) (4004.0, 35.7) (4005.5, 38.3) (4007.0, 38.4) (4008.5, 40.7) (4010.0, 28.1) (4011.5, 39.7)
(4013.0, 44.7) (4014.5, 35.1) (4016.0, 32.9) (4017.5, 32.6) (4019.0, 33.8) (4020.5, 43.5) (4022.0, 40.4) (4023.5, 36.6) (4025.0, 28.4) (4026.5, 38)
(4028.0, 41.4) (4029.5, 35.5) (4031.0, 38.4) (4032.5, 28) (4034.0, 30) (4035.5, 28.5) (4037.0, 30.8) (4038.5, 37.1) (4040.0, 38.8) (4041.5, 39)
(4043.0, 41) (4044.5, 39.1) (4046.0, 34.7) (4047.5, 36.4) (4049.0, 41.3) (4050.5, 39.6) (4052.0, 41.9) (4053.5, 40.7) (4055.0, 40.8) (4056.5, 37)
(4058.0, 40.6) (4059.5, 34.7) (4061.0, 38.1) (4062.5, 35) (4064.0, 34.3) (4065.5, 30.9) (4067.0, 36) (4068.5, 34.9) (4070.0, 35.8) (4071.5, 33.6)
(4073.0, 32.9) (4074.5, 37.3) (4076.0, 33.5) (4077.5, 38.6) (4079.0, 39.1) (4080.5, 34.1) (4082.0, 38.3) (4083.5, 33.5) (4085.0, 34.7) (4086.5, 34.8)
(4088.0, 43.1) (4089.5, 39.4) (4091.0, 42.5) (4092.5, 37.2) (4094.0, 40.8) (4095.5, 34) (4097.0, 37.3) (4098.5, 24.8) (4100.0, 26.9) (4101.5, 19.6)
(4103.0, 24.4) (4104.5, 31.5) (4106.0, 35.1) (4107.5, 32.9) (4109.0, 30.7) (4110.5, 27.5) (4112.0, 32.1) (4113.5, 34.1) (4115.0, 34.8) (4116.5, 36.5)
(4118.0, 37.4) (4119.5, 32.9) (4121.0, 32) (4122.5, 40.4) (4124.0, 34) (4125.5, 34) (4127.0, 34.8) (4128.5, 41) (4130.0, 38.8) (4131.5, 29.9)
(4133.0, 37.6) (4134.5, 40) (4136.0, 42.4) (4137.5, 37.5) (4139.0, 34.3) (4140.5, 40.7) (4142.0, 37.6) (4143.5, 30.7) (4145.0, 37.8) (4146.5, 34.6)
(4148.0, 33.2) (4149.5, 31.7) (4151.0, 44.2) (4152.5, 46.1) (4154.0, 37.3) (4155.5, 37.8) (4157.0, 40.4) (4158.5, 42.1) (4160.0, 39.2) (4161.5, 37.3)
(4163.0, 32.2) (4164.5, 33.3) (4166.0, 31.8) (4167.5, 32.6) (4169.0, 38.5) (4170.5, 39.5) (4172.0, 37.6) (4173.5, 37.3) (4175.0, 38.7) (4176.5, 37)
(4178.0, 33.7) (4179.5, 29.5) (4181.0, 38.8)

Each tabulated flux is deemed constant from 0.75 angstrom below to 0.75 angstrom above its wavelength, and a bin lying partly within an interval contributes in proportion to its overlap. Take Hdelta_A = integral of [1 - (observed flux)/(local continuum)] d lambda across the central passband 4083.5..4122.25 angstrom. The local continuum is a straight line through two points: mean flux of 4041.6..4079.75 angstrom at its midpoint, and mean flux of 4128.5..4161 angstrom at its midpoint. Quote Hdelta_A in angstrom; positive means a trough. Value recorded 4.07 angstrom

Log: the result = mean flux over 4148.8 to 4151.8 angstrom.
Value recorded 38.2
